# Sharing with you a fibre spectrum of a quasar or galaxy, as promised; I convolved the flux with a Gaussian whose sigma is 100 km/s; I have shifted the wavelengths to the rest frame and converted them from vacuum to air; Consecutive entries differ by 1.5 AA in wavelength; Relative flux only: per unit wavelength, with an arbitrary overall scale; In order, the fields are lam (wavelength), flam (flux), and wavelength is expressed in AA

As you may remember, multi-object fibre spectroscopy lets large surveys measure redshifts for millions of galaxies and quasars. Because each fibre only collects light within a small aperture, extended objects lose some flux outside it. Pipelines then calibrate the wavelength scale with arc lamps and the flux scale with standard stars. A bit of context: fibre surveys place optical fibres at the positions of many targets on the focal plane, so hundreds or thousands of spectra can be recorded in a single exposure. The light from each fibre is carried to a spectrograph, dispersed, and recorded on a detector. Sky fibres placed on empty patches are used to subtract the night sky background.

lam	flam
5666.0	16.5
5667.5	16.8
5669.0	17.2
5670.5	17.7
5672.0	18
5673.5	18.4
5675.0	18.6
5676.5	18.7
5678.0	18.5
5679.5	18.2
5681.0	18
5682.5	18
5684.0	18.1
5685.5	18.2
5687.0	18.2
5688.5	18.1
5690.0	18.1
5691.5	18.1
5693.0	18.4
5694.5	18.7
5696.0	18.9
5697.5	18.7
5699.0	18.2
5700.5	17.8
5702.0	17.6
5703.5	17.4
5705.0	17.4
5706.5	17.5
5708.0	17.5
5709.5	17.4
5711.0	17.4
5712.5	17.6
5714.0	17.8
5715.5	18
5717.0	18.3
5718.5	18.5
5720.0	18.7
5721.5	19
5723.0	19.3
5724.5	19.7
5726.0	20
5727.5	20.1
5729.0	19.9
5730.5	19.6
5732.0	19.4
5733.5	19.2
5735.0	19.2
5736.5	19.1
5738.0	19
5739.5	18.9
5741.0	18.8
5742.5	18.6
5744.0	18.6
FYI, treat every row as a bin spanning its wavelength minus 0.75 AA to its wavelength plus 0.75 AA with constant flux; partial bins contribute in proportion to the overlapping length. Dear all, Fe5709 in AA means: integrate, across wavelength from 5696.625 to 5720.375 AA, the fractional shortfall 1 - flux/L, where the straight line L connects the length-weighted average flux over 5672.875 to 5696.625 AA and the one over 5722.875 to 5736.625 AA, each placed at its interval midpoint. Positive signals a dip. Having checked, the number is 1.4 AA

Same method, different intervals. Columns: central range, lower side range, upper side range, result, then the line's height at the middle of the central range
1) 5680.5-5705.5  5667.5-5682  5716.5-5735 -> 0.53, 18.5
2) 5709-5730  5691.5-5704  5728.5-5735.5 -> 0.32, 19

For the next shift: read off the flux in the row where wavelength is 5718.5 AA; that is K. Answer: 18.5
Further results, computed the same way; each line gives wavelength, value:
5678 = 18.5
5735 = 19.2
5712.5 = 17.6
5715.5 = 18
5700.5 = 17.8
